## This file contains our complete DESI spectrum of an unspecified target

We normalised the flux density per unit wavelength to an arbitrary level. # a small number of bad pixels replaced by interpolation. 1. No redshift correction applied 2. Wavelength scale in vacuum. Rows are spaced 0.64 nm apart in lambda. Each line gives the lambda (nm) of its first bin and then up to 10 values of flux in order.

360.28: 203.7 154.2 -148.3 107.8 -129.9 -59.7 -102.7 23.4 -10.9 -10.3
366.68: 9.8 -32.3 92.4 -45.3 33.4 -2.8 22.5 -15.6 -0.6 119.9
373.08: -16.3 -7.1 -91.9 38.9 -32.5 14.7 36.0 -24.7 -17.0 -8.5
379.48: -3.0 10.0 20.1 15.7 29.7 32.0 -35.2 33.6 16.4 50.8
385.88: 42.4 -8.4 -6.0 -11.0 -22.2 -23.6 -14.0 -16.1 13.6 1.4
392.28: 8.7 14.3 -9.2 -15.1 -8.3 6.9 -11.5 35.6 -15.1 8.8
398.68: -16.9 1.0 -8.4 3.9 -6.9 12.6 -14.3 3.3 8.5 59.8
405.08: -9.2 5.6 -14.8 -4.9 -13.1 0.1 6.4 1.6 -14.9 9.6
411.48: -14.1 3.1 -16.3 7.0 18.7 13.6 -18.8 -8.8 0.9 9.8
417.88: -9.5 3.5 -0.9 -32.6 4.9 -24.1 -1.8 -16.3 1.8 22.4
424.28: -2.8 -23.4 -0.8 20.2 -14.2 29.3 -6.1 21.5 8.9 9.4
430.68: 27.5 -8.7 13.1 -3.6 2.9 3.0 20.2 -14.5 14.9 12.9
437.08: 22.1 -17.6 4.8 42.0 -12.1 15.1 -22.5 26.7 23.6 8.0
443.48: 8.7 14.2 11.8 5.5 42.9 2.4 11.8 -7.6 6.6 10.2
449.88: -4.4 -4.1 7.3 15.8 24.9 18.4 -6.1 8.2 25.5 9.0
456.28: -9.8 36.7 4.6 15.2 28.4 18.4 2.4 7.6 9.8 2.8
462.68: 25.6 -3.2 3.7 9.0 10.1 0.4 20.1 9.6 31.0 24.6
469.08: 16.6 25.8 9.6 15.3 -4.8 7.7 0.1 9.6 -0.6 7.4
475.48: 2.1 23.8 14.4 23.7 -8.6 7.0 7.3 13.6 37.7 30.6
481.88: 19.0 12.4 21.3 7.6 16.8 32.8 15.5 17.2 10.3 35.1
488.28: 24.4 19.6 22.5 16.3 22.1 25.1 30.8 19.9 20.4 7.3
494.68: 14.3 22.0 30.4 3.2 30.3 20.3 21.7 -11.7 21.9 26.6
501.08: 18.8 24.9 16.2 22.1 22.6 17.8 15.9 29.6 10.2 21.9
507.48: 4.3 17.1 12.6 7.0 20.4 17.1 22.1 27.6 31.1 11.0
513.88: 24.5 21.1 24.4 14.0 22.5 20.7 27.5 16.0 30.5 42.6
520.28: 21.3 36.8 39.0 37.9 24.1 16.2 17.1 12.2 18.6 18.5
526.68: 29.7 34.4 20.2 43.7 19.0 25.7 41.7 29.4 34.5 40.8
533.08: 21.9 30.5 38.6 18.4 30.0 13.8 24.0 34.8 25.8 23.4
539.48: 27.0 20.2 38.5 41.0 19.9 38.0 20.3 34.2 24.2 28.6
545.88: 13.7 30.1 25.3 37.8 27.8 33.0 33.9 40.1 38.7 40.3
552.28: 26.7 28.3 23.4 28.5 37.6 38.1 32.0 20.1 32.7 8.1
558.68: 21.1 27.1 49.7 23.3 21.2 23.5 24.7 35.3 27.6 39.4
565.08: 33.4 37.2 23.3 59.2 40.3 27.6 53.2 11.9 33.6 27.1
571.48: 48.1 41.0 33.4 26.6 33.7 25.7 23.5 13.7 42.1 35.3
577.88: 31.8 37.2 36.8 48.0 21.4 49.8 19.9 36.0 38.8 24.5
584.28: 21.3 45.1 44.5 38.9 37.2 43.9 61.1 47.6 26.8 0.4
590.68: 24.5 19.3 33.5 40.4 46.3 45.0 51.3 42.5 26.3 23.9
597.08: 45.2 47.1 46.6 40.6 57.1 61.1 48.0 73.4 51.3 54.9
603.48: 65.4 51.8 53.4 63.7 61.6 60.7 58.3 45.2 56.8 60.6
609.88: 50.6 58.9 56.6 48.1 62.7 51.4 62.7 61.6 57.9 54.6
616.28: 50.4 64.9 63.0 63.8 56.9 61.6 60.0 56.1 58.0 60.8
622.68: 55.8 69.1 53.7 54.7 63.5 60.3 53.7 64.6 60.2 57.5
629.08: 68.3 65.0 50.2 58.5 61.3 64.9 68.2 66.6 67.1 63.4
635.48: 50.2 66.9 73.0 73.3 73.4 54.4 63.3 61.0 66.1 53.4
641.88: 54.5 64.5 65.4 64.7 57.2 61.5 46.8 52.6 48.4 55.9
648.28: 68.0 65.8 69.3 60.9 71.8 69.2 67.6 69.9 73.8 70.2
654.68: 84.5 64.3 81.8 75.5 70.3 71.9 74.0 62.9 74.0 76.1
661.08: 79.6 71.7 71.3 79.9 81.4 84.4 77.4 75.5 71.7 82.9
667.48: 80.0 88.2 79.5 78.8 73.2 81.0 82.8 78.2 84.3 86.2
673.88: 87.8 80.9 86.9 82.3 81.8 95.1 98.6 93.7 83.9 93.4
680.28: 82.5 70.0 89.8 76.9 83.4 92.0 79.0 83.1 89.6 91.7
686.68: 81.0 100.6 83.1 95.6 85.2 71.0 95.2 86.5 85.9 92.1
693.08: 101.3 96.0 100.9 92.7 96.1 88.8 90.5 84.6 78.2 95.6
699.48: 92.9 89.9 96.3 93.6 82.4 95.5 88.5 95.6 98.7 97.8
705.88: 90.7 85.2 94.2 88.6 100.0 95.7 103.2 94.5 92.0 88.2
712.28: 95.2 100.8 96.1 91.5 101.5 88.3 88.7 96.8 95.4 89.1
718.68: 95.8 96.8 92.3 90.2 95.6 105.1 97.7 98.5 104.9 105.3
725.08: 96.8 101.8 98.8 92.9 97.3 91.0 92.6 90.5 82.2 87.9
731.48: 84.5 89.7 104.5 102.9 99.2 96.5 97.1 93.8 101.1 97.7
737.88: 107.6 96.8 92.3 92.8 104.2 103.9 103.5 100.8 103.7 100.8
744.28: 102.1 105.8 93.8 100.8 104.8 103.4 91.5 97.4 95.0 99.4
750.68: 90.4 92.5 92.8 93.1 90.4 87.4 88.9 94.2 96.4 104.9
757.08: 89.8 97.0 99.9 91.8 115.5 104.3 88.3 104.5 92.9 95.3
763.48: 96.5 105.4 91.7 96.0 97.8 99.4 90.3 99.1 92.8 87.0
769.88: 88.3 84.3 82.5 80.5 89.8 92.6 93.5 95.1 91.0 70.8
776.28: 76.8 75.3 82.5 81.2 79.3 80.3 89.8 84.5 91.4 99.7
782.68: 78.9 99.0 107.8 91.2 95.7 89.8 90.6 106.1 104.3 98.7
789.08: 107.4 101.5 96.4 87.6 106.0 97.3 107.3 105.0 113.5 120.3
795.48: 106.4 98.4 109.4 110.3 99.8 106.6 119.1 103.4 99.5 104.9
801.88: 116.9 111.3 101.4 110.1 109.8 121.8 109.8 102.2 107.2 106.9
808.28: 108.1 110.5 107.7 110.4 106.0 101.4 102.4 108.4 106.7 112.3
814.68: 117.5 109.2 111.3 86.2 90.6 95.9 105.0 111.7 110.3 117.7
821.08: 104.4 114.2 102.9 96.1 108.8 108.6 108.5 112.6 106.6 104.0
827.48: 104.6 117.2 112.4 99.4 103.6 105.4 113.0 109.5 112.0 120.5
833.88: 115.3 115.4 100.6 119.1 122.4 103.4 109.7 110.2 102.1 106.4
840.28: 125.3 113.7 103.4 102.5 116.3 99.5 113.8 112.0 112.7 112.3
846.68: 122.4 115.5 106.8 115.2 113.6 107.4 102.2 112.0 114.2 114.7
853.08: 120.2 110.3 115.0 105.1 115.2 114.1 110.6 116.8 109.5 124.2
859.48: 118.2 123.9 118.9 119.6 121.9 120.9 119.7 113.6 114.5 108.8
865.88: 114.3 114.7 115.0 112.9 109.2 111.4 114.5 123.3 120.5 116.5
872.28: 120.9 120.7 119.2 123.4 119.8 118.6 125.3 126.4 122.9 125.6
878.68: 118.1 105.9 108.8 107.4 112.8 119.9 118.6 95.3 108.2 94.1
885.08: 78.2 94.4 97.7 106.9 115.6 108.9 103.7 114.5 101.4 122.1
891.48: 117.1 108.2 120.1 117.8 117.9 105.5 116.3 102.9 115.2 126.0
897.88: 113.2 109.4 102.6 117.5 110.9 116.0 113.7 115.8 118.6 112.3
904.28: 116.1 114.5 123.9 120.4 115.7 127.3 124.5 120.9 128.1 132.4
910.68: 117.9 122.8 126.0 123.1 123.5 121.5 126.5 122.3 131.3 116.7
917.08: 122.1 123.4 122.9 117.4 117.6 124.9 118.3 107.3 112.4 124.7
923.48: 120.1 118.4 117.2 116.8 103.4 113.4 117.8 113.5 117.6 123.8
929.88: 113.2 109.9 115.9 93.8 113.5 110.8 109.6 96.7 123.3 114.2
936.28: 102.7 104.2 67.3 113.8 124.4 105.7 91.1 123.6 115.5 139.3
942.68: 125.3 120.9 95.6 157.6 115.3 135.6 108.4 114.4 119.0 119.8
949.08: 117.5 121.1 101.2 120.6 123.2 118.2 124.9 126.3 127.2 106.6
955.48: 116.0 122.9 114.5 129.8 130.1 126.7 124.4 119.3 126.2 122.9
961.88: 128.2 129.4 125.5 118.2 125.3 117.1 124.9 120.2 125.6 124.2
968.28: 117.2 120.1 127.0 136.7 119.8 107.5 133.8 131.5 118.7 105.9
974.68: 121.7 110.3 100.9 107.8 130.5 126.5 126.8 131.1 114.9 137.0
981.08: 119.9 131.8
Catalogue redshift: 0.502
